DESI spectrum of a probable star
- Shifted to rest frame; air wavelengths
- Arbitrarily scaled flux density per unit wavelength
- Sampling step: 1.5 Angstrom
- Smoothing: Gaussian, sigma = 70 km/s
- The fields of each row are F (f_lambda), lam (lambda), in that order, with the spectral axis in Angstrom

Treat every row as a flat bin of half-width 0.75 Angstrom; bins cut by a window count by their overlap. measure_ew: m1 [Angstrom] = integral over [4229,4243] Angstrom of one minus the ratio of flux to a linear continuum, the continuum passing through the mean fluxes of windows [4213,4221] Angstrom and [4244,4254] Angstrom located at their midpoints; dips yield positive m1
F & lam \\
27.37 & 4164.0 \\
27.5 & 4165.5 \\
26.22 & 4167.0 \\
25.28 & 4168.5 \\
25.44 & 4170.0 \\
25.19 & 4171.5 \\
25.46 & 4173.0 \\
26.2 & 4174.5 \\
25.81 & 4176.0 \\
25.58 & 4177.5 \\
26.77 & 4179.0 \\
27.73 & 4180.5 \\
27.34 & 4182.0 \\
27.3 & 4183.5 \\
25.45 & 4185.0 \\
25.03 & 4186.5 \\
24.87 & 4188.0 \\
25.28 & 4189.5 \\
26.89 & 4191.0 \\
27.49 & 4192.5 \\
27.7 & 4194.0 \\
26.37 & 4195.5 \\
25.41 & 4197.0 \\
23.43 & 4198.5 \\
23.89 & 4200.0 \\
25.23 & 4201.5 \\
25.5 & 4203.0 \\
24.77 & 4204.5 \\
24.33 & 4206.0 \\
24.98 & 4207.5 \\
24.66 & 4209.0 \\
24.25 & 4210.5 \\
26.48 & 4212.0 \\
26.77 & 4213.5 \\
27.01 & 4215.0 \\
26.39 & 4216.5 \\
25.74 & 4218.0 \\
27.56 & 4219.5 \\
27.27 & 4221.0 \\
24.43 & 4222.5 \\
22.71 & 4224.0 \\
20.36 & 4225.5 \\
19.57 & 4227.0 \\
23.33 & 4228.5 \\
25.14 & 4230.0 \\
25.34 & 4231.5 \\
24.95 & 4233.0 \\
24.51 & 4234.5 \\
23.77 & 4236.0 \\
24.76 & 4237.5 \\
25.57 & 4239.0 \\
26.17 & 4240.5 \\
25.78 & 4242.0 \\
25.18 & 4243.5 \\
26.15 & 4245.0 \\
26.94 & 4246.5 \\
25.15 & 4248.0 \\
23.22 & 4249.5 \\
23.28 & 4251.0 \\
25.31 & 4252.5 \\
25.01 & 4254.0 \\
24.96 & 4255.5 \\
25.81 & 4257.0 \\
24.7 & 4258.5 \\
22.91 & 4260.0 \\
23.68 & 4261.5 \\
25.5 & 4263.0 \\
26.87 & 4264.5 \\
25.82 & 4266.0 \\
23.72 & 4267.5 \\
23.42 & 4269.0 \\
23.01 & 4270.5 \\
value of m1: 0.34 Angstrom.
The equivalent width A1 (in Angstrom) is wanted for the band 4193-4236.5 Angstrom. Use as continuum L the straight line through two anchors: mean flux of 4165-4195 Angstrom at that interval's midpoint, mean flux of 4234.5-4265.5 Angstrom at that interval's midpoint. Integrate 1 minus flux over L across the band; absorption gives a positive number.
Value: 1.2 Angstrom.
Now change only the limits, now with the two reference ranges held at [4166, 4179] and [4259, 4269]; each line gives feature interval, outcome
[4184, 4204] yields -0.1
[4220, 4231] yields 0.7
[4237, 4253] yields -0.2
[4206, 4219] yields -0.2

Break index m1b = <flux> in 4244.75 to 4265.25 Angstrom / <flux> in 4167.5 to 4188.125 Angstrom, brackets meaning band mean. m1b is 0.96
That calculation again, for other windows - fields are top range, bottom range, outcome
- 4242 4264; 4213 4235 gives 1.01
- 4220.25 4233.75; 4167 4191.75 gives 0.91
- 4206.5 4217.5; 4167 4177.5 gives 1.01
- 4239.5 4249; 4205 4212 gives 1.04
